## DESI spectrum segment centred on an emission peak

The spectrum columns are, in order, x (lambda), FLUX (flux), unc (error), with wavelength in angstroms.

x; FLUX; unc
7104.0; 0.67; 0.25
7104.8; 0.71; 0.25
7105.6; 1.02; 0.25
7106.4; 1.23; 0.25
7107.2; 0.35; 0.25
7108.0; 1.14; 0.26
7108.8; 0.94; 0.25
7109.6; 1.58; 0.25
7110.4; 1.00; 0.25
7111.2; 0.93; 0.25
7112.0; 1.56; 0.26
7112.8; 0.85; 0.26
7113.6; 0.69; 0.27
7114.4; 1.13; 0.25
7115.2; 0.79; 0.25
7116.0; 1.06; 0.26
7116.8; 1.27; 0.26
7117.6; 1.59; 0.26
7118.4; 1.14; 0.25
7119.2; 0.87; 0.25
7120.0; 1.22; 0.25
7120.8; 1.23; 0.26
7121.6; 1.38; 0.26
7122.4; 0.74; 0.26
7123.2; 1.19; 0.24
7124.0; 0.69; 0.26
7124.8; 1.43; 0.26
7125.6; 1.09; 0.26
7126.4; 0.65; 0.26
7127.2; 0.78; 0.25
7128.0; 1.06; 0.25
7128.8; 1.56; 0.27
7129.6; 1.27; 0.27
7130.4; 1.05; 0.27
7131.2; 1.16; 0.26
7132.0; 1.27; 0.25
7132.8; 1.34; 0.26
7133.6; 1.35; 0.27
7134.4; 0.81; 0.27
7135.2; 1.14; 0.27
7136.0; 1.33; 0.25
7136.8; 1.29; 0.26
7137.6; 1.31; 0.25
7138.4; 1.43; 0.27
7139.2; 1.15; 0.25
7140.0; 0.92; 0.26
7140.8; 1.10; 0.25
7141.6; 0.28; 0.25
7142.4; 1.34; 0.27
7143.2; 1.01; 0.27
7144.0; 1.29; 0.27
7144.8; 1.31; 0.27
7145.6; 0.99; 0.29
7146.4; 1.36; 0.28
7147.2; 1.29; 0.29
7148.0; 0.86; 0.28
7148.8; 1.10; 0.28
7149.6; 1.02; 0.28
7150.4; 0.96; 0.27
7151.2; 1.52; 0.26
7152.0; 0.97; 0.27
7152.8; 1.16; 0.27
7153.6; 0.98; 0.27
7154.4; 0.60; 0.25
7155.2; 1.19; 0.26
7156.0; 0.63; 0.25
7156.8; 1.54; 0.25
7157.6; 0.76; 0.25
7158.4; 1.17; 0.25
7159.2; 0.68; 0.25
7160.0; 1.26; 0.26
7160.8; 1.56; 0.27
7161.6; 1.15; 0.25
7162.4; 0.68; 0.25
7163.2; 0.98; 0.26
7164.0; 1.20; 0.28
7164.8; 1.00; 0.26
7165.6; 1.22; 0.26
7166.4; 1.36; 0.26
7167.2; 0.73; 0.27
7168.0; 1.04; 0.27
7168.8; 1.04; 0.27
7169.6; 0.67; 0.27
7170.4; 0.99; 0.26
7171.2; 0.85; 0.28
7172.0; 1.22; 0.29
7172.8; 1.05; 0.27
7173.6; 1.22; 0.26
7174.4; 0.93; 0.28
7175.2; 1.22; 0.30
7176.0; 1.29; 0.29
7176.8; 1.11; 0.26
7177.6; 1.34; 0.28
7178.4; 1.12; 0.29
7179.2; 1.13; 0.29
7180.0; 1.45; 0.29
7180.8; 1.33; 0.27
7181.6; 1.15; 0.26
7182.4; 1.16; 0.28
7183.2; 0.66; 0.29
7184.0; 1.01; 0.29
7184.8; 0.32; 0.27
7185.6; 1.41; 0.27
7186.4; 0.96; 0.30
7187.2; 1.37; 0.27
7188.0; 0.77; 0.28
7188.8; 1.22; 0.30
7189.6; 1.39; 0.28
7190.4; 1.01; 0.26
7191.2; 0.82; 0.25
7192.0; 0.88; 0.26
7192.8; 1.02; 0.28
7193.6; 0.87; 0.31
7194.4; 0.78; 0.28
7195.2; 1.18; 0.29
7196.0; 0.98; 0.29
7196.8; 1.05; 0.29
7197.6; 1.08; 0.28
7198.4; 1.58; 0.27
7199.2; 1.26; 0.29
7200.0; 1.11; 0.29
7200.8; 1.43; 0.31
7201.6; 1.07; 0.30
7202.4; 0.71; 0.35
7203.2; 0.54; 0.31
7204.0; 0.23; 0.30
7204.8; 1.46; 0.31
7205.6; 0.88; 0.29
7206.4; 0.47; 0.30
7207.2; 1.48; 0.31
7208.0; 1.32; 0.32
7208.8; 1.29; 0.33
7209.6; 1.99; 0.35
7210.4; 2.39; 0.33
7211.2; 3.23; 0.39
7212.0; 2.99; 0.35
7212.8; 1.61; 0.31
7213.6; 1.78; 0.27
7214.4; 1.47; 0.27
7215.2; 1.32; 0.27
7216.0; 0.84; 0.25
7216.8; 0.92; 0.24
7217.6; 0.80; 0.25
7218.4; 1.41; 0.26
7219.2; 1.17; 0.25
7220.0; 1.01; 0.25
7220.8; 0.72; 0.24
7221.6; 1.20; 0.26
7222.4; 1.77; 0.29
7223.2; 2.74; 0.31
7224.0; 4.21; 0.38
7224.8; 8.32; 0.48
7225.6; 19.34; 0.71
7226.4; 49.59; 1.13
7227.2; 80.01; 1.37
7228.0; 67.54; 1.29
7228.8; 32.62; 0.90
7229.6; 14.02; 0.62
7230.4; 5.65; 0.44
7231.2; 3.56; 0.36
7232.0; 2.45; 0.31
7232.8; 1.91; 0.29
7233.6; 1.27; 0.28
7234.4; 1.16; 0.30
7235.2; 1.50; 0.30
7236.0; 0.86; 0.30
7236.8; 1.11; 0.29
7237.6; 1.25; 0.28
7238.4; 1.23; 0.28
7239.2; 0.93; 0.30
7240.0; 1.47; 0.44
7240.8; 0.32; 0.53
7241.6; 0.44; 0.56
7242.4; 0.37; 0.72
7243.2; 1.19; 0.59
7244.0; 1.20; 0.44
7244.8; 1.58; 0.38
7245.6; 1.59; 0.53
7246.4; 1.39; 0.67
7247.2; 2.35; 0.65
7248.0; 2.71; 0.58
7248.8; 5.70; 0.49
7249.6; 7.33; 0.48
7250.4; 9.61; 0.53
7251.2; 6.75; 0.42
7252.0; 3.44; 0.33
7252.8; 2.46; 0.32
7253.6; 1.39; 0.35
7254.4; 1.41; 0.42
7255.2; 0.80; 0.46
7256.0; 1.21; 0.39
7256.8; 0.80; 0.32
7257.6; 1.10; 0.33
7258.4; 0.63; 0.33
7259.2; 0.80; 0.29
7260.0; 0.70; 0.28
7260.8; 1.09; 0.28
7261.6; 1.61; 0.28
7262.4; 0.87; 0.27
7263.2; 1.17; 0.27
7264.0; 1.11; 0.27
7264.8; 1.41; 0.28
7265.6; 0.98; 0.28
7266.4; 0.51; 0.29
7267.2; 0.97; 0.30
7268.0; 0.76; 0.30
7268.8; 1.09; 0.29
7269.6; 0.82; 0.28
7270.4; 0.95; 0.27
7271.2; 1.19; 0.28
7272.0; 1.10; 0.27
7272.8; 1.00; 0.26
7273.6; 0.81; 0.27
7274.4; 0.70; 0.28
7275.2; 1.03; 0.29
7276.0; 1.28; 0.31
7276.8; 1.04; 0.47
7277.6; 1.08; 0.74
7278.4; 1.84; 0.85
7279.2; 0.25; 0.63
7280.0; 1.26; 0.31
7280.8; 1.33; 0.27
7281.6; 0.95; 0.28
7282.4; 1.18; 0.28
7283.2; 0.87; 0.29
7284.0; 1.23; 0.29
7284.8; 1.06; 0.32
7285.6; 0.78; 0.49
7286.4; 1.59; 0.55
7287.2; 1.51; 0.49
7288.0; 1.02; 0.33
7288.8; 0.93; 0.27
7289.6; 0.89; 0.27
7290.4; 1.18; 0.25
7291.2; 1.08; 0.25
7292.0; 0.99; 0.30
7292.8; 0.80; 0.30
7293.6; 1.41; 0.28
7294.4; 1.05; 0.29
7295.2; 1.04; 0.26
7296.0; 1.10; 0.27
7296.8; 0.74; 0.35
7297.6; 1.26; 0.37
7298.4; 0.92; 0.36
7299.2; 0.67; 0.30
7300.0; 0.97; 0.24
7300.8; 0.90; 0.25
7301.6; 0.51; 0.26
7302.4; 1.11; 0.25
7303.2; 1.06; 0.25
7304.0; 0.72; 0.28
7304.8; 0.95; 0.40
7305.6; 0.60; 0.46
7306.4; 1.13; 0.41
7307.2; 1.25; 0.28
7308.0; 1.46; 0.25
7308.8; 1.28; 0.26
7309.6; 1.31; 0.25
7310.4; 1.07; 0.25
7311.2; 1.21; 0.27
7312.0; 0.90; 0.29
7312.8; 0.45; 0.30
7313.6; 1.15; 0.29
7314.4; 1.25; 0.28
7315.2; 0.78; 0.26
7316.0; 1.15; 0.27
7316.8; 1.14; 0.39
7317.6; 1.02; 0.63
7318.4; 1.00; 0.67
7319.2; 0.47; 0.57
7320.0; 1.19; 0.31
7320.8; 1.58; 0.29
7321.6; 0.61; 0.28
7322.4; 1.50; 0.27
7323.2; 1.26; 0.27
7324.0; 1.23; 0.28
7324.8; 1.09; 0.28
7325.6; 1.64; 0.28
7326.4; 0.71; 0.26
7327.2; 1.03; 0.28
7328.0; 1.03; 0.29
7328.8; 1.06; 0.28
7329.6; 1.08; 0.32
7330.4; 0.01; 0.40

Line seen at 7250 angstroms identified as [N II]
